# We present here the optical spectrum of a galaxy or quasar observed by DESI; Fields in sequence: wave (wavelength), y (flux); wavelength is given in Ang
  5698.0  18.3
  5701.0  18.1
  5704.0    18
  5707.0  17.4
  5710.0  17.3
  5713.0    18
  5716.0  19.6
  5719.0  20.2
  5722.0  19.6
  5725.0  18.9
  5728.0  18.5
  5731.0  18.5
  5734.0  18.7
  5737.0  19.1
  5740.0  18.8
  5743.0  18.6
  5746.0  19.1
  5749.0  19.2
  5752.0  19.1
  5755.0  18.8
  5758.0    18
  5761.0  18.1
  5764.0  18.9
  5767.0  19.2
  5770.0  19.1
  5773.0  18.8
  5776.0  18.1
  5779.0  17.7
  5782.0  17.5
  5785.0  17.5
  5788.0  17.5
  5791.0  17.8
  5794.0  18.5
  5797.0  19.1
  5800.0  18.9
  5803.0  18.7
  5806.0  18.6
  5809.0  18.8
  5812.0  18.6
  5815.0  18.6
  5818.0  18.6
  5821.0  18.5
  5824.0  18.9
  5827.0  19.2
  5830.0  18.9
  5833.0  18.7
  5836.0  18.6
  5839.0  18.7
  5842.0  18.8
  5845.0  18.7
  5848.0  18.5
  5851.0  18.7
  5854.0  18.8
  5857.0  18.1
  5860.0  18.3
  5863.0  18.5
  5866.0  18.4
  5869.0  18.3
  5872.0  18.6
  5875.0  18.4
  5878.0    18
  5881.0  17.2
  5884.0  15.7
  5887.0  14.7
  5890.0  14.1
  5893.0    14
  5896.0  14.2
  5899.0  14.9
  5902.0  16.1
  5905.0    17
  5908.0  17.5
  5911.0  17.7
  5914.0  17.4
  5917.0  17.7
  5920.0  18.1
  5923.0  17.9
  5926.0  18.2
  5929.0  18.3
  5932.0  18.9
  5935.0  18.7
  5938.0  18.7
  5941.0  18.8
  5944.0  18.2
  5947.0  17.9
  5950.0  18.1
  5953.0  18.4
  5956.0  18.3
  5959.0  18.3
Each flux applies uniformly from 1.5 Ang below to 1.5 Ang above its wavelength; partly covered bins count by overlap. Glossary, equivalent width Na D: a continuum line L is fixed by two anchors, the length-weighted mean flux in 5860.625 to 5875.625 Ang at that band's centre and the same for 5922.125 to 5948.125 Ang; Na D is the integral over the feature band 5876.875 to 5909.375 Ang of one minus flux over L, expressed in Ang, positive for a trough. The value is 4.8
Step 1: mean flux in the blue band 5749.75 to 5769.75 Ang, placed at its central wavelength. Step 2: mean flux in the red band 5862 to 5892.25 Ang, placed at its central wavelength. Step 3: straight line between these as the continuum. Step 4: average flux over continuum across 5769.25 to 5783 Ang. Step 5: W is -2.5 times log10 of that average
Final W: 0.02 mag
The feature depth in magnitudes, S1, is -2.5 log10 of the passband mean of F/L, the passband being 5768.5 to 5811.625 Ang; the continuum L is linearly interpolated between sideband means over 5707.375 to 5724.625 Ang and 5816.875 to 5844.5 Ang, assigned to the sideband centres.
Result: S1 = 0.027 mag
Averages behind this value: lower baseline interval 18.8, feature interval 18.3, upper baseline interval 18.8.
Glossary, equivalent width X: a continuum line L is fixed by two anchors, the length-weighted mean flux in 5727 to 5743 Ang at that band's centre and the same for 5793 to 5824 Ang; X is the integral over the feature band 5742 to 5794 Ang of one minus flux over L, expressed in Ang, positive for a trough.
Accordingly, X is 0.8 Ang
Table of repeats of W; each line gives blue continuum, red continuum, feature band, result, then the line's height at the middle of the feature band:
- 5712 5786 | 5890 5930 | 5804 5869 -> -0.06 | 17.6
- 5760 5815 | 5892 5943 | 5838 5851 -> -0.04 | 17.9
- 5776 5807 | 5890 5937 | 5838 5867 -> -0.06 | 17.6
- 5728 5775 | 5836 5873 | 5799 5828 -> -0.01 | 18.6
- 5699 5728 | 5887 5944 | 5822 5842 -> -0.07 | 17.7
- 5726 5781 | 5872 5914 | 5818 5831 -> -0.08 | 17.4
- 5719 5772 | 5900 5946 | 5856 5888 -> 0.03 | 18.2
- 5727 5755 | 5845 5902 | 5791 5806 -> -0.04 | 18.1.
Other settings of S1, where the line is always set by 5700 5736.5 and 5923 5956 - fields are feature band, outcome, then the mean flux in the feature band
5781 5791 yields 0.059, 17.5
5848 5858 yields -0.005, 18.6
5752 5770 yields -0.008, 18.7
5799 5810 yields -0.013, 18.7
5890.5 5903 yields 0.246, 14.7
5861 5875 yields 0.001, 18.4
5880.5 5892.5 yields 0.213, 15.2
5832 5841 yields -0.011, 18.7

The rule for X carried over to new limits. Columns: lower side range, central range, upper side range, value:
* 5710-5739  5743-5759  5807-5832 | 0.0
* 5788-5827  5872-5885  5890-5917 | -0.6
